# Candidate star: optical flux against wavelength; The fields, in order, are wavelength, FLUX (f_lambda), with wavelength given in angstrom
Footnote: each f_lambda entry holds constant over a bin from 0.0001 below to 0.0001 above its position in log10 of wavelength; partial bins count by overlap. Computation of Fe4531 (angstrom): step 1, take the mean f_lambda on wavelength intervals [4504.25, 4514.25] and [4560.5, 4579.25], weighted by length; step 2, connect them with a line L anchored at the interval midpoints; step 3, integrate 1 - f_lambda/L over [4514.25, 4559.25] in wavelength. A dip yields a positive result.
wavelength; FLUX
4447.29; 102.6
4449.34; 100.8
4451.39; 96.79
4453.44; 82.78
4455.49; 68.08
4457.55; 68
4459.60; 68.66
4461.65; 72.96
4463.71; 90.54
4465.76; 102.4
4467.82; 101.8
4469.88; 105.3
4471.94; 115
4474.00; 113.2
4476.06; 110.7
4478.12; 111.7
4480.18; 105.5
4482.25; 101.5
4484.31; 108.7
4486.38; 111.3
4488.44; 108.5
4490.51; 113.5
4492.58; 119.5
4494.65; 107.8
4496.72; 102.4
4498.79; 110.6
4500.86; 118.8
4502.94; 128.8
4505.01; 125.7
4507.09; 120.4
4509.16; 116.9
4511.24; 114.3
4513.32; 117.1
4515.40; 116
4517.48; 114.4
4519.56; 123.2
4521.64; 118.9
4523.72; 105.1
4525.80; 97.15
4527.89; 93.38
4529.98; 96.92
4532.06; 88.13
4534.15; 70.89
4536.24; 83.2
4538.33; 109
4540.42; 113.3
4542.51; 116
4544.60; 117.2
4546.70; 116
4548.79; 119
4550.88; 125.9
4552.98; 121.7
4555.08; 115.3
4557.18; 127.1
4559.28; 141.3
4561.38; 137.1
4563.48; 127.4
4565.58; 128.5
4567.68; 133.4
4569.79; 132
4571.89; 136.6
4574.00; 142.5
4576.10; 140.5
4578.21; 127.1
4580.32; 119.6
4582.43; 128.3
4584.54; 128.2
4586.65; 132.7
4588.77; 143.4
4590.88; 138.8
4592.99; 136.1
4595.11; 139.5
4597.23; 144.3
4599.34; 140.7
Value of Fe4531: 5.7 angstrom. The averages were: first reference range 119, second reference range 134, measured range 110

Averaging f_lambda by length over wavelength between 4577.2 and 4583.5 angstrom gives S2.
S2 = 125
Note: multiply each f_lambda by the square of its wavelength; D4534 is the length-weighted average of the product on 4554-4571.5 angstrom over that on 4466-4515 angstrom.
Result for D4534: 1.20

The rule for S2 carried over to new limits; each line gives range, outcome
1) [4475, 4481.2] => 109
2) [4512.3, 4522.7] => 118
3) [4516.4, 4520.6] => 119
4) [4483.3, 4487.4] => 110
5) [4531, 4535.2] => 79.7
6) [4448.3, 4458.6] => 83.2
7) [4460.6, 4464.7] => 81.6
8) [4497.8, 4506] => 121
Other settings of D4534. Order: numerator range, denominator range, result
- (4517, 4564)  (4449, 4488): 1.19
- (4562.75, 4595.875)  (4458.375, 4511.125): 1.29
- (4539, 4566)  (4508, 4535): 1.18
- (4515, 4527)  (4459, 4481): 1.14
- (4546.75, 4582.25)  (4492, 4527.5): 1.16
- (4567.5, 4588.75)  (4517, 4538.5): 1.37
